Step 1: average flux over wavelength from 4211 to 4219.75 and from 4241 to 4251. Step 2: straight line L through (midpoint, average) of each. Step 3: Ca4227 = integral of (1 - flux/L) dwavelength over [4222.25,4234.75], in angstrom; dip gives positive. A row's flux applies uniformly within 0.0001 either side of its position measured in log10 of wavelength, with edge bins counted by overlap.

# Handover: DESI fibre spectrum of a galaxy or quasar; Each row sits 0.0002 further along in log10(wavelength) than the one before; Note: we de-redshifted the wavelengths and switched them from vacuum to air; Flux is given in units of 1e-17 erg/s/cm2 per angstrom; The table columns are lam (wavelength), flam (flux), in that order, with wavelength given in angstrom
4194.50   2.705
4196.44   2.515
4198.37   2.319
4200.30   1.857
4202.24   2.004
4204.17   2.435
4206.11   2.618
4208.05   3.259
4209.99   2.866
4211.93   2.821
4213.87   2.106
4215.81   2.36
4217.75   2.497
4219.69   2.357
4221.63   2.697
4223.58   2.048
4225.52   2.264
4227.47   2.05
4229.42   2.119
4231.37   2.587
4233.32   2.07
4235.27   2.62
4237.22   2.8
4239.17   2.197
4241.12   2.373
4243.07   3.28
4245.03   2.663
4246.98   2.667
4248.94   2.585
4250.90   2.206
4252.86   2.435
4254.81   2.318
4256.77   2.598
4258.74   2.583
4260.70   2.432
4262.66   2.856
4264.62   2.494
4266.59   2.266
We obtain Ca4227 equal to 1.6 angstrom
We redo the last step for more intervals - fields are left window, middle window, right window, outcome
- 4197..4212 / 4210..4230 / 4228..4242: 0.7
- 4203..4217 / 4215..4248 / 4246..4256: 1.0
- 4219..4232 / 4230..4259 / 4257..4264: -0.7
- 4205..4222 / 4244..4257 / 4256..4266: 0.5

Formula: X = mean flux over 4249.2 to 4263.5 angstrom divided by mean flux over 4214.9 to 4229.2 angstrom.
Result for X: 1.08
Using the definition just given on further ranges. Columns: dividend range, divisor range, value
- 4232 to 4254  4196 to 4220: 1.03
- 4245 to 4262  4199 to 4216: 1.01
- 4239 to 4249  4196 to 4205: 1.21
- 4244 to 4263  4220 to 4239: 1.07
